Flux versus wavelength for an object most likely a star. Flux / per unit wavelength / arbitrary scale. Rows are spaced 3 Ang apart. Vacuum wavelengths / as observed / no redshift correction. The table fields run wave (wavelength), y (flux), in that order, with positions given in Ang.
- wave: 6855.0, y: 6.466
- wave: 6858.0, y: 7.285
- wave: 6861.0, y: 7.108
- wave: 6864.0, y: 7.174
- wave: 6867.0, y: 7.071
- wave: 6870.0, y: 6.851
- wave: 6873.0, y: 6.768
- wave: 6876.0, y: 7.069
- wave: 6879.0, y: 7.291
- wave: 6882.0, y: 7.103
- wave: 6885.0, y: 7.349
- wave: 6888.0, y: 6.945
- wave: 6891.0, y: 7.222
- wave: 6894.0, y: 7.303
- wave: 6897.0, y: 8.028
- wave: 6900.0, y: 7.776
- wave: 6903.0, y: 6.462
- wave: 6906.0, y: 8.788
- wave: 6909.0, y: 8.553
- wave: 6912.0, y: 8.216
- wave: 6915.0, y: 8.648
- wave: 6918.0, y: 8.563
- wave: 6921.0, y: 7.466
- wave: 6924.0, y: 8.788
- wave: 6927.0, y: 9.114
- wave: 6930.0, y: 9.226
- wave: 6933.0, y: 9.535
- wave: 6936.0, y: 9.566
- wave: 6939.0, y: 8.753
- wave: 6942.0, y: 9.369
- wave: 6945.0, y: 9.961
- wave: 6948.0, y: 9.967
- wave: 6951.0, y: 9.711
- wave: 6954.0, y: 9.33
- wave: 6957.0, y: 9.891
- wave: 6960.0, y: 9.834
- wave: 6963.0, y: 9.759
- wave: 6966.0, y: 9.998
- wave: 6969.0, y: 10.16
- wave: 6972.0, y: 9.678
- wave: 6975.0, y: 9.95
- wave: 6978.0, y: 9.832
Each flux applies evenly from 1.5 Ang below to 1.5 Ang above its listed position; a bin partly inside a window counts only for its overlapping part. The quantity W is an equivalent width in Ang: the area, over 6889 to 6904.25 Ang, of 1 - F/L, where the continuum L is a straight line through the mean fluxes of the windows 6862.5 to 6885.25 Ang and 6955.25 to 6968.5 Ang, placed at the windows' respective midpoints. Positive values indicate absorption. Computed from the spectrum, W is 0.85 Ang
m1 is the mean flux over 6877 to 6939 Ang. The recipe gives 8.1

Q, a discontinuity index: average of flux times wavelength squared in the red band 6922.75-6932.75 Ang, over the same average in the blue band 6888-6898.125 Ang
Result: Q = 1.24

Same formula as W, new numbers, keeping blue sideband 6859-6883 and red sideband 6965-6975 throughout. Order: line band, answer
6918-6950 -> -0.9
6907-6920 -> -0.3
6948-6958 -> -0.2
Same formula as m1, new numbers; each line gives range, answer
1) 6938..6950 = 9.55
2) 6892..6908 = 7.68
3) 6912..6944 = 8.89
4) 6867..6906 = 7.24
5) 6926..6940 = 9.26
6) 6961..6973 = 9.91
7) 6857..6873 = 7.06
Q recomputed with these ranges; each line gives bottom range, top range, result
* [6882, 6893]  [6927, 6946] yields 1.32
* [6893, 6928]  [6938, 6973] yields 1.21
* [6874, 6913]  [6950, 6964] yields 1.31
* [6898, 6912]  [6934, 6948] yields 1.21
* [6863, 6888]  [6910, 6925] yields 1.19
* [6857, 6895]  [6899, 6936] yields 1.21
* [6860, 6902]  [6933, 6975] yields 1.37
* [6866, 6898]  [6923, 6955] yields 1.33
